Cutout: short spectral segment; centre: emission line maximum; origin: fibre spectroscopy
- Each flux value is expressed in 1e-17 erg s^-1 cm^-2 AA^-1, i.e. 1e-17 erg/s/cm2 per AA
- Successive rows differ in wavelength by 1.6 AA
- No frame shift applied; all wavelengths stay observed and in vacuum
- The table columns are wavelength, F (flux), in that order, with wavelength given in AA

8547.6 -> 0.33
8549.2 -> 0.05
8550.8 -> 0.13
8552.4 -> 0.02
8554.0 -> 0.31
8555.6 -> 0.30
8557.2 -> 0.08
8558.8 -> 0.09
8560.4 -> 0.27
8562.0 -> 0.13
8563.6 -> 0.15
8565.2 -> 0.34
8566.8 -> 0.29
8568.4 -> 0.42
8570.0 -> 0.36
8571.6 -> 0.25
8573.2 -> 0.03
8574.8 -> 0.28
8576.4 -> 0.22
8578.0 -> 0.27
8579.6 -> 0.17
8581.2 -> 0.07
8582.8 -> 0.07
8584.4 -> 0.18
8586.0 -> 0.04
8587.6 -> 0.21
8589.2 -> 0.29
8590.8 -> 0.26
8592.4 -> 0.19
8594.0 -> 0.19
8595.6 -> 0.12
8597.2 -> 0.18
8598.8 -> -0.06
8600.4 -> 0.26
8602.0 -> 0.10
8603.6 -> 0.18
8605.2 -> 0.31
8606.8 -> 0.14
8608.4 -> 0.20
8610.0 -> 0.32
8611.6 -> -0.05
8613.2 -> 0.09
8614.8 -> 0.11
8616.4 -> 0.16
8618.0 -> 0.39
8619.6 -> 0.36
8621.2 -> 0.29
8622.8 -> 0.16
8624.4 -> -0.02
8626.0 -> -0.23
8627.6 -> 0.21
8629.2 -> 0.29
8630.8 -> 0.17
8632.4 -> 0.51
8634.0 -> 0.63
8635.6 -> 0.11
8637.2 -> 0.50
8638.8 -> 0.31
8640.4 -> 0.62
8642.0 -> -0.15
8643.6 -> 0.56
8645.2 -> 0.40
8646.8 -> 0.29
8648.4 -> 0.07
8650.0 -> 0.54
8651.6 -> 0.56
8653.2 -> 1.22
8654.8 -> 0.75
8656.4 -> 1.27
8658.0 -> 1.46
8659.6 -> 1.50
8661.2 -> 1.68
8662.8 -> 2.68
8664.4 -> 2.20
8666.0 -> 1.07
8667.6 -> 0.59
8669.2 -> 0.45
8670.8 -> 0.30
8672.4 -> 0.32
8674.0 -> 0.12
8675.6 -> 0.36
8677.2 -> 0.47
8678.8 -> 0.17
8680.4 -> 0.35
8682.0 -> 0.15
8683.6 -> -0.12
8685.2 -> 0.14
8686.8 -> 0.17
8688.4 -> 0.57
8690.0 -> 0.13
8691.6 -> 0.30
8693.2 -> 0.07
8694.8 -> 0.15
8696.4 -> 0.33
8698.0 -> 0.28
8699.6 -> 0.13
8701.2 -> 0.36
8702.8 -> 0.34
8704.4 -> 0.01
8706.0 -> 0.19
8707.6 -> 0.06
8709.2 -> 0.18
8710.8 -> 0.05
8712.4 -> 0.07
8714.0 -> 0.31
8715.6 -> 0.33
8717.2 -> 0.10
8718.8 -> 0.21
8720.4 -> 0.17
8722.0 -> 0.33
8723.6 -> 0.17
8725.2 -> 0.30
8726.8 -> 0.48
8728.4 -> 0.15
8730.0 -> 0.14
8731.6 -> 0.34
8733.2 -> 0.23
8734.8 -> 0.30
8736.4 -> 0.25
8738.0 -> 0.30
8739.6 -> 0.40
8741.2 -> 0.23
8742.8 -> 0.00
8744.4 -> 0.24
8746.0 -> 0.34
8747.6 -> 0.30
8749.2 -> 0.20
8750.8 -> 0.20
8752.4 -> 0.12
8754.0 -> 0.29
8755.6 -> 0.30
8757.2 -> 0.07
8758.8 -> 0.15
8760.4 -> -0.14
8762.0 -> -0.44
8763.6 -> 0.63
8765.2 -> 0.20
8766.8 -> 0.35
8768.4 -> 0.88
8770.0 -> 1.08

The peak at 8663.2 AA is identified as [O II] 3727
